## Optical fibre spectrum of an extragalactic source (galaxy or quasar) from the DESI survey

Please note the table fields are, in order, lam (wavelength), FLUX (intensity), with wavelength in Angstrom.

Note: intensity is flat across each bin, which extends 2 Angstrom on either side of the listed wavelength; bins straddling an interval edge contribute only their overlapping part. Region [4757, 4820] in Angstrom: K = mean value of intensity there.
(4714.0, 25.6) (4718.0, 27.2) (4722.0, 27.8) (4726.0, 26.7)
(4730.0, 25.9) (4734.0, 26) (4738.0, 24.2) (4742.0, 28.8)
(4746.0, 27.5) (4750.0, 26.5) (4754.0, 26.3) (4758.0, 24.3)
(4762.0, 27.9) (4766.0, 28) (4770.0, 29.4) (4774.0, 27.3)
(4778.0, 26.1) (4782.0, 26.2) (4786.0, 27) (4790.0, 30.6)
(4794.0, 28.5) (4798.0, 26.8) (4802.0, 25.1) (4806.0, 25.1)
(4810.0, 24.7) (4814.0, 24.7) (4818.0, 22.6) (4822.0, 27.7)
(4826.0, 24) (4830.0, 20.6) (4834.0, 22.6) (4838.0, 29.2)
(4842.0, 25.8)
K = 26.6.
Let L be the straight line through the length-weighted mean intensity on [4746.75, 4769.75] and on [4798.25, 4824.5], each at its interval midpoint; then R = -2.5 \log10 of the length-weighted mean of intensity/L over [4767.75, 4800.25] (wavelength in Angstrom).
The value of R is -0.07 mag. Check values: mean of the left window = 26.9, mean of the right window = 25.1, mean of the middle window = 27.7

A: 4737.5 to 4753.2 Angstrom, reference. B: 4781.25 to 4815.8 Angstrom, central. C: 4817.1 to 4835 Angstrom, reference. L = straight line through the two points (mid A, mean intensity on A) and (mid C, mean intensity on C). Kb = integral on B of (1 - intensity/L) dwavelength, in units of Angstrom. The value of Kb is -2.5 Angstrom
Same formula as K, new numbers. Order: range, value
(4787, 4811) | 26.9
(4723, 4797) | 27.1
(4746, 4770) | 26.9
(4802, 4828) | 24.8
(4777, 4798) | 27.7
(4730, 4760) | 26.2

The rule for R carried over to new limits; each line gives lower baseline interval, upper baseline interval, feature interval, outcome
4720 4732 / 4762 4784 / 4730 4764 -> 0.03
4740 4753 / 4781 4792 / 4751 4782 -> 0.03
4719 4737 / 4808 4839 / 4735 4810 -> -0.06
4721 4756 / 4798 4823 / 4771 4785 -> -0.04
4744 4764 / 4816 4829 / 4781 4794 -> -0.11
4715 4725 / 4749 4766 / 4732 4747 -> 0.01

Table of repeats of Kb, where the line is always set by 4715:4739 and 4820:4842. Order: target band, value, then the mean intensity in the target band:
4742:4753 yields -0.50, 27.3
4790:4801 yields -1.10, 28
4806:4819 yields 0.46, 24.3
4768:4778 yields -0.85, 27.9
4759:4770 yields -0.87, 27.9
